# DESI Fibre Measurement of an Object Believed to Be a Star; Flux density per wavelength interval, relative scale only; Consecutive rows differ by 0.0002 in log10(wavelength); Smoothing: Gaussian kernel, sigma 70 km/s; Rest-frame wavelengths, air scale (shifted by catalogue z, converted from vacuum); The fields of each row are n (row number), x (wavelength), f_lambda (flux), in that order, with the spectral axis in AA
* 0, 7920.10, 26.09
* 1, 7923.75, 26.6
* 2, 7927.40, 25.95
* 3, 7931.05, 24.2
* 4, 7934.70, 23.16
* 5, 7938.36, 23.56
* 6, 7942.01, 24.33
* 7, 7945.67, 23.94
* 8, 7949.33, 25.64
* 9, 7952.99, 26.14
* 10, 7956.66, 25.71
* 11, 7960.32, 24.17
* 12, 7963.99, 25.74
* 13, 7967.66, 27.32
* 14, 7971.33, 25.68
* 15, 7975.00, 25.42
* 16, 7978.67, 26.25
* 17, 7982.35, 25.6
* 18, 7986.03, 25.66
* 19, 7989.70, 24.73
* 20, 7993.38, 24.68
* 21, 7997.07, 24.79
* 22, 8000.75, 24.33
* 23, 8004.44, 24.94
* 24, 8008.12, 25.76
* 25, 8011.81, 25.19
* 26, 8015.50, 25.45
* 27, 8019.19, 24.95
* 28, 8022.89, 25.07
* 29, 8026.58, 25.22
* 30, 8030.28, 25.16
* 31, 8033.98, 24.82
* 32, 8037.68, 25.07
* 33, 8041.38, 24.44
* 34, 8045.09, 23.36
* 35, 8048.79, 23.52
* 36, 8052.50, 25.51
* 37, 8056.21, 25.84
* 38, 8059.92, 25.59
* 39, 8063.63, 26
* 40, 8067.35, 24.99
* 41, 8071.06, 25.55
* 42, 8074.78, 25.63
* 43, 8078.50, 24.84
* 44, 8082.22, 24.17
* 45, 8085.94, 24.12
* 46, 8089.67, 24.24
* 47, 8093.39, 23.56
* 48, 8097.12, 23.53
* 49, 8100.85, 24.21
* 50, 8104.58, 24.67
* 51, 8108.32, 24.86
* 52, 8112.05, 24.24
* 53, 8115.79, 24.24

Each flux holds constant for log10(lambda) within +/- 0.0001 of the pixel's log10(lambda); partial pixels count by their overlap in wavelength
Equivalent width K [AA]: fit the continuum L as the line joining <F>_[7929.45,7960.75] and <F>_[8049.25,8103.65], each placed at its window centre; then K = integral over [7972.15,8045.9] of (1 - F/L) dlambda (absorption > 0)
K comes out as -1.2 AA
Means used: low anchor 24.6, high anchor 24.8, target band 25.1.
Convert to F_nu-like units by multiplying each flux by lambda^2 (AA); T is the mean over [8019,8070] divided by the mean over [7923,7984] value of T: 1.01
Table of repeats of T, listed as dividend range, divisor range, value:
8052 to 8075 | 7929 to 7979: 1.05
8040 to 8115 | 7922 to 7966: 1.02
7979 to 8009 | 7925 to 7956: 1.03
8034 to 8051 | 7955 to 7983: 0.96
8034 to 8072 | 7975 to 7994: 1.00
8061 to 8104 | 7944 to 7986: 0.99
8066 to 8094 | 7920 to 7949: 1.04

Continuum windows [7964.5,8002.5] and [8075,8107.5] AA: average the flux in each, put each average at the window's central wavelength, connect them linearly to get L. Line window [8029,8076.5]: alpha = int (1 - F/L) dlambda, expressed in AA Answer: -0.7 AA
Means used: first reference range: 25.5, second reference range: 24.3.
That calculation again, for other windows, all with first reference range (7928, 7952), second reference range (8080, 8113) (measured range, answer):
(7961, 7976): -1.02 AA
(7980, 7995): -0.58 AA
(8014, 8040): -0.91 AA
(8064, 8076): -0.62 AA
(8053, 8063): -0.62 AA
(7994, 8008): -0.32 AA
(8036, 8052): 0.01 AA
